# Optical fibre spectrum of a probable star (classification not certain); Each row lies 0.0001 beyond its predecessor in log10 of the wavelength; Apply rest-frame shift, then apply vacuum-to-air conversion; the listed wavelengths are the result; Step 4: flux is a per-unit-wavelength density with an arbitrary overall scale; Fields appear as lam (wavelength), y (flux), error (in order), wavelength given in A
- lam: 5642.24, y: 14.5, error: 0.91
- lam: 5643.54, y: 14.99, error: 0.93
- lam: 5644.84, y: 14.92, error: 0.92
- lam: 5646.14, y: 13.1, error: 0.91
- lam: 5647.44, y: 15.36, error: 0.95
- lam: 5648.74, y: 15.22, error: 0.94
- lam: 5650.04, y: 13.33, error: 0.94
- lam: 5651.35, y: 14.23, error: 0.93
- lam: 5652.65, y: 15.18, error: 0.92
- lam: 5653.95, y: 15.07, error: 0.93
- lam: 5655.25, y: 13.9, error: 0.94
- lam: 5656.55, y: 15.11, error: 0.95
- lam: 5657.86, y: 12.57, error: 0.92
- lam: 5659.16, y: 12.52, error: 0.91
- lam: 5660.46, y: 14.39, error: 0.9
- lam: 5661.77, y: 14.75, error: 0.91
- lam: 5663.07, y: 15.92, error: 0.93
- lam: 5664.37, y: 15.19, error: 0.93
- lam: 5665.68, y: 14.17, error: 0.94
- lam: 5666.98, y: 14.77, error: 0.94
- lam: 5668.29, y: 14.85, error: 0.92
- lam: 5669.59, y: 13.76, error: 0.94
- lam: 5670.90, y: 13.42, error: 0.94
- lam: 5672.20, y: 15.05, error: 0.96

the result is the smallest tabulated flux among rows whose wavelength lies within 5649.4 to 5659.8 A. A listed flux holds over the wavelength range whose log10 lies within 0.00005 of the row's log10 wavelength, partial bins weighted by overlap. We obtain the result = 12.52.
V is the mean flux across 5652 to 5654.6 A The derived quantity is 15.1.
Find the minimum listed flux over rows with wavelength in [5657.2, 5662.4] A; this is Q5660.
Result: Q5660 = 12.52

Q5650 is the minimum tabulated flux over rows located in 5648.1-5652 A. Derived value 13.33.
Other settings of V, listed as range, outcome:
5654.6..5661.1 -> 13.7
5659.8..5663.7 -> 15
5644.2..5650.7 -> 14.4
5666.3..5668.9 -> 14.8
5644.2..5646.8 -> 14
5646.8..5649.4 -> 15.3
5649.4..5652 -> 13.7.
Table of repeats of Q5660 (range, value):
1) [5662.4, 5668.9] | 14.17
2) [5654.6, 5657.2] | 13.9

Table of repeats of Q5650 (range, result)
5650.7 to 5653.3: 14.23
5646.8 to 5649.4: 15.22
